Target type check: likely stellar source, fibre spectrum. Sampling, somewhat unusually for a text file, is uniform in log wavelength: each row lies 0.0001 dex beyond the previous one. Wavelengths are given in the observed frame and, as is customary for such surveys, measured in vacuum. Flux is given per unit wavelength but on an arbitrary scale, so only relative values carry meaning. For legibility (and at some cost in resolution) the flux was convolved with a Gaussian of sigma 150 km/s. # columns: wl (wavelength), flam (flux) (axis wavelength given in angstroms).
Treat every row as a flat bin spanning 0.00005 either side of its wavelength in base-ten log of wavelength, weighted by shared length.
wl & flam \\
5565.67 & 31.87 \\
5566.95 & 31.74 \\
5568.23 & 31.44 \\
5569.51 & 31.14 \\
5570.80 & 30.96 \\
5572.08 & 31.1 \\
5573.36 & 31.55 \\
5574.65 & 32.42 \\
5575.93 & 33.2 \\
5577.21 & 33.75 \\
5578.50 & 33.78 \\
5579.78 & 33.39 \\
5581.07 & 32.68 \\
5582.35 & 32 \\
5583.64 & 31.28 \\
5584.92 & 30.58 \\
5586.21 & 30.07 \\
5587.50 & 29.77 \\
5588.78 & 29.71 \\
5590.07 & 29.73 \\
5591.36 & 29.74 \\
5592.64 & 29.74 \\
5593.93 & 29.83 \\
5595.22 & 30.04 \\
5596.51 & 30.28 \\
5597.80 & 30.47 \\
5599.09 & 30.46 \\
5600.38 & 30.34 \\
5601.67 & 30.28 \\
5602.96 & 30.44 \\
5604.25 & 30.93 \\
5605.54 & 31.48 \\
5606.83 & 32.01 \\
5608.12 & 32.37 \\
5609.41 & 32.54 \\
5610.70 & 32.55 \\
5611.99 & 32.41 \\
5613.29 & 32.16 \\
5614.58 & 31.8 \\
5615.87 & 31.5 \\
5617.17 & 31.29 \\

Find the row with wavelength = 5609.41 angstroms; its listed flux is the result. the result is 32.54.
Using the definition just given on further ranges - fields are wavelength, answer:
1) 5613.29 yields 32.16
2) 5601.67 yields 30.28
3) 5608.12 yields 32.37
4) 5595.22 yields 30.04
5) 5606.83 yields 32.01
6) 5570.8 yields 30.96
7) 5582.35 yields 32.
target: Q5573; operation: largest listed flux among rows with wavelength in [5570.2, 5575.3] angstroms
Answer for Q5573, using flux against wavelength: 32.42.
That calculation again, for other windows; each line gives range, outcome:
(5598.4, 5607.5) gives 32.01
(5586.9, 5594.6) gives 29.83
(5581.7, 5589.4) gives 32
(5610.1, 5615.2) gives 32.55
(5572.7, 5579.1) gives 33.78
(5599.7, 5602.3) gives 30.34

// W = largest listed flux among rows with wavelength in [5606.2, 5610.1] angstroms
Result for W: 32.54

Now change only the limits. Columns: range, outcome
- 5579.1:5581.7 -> 33.39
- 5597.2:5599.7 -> 30.47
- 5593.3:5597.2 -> 30.28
